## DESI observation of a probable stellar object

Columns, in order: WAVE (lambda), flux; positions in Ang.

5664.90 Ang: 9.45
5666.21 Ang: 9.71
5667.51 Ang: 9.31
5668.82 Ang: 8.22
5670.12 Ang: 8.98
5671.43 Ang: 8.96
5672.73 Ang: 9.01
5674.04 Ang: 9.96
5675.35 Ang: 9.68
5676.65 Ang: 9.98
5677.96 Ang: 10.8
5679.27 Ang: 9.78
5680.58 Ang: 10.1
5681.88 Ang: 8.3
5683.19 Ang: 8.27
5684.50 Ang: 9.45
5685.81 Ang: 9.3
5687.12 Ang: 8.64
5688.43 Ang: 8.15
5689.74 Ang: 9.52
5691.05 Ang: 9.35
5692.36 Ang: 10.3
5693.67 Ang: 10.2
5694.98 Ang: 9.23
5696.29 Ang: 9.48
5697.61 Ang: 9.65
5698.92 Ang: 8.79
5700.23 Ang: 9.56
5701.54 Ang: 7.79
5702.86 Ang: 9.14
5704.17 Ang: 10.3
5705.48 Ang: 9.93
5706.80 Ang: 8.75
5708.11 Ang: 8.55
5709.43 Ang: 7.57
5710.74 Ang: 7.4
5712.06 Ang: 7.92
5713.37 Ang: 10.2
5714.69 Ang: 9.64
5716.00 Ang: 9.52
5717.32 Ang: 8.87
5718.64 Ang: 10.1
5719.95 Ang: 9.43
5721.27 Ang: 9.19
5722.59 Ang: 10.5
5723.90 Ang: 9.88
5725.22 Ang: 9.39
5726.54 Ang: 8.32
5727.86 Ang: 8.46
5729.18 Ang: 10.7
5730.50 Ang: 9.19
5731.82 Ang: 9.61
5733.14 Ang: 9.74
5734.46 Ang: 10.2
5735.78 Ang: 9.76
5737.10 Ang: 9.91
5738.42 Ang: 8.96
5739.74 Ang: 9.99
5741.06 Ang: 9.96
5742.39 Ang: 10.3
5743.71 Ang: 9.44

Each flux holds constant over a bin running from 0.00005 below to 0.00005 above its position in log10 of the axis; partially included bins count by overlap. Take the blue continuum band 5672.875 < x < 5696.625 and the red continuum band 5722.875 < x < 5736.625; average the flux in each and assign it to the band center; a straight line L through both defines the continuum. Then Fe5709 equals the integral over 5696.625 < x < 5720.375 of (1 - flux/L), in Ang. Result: 1.12 Ang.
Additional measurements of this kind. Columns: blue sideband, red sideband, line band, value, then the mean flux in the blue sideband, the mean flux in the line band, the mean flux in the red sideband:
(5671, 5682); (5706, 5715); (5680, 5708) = -0.4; 9.7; 9.23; 8.55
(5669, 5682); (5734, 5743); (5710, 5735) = 1.1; 9.56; 9.37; 9.86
